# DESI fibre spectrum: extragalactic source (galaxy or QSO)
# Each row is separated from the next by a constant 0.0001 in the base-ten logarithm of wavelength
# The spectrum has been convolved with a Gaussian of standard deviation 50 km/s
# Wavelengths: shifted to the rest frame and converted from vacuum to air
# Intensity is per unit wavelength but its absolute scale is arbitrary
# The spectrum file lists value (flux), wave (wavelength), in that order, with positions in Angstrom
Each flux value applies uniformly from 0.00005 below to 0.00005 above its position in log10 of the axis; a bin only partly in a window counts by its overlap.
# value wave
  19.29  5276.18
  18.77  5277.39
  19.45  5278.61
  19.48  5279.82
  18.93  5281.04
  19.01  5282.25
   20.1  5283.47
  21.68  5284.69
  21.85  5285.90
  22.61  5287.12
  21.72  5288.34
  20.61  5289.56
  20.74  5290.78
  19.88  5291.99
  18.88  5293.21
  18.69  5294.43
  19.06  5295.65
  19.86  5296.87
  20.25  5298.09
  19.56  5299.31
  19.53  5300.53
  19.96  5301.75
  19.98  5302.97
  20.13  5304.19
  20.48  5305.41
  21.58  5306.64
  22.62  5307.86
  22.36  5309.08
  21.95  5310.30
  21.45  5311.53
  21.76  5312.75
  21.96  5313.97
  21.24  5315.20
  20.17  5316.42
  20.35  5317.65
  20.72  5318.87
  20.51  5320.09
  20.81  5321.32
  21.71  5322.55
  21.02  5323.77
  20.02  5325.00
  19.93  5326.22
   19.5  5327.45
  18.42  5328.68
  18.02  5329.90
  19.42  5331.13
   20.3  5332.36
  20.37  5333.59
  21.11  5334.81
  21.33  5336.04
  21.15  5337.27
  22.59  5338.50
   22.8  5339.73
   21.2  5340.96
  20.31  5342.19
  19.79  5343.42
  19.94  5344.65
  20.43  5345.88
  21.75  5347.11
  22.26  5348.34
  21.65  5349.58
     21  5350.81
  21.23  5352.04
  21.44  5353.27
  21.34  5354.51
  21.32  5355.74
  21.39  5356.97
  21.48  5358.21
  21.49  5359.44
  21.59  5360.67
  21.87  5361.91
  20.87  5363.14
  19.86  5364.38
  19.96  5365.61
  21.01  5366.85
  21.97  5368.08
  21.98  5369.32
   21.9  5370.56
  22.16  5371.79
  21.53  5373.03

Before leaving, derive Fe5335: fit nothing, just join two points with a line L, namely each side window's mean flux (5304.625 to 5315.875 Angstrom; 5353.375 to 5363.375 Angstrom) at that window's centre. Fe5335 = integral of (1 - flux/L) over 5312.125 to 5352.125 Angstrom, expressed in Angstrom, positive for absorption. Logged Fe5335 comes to 1.5 Angstrom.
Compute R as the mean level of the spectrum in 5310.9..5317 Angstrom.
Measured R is 21.3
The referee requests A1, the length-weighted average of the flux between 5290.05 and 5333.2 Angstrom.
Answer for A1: 20.4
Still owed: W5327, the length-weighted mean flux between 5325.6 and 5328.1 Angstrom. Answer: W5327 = 19.7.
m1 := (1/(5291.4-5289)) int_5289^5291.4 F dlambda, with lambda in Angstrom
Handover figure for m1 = 20.7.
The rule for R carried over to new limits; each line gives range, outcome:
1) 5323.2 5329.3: 19.8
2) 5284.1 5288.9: 22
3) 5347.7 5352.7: 21.5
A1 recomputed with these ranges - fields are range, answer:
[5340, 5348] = 20.7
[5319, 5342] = 20.6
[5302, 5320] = 21.2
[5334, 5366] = 21.2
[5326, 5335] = 19.6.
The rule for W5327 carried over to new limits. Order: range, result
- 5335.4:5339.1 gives 21.7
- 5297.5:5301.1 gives 19.8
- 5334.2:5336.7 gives 21.2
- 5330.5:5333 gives 19.8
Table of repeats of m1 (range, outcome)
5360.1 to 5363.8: 21.4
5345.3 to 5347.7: 21.1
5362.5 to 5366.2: 20.3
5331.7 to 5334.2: 20.3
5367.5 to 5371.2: 21.9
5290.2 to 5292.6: 20.4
